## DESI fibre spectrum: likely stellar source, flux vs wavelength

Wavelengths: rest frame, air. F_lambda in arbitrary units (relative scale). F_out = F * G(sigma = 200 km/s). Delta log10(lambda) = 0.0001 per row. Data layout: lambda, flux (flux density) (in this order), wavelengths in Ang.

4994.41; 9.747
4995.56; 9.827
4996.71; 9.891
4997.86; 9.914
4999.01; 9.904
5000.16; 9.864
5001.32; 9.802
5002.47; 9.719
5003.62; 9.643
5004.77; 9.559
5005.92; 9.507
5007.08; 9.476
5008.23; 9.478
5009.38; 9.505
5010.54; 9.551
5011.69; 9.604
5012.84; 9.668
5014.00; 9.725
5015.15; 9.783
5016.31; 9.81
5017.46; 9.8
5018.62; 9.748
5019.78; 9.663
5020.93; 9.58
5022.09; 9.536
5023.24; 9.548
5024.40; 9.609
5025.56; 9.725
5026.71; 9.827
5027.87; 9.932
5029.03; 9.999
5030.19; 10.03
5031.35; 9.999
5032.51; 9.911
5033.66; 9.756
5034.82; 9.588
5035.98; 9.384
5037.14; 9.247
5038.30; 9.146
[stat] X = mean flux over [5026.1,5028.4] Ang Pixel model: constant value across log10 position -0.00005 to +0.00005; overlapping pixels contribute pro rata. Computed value 9.9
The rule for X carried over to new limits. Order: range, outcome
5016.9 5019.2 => 9.75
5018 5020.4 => 9.69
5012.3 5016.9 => 9.75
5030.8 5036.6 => 9.73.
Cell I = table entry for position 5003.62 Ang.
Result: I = 9.643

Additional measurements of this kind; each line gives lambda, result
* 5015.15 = 9.783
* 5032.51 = 9.911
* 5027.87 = 9.932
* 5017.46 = 9.8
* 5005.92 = 9.507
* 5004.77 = 9.559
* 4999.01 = 9.904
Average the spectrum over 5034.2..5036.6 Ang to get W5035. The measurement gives 9.48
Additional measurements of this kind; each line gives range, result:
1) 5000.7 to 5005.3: 9.68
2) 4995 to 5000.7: 9.89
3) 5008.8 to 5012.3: 9.57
